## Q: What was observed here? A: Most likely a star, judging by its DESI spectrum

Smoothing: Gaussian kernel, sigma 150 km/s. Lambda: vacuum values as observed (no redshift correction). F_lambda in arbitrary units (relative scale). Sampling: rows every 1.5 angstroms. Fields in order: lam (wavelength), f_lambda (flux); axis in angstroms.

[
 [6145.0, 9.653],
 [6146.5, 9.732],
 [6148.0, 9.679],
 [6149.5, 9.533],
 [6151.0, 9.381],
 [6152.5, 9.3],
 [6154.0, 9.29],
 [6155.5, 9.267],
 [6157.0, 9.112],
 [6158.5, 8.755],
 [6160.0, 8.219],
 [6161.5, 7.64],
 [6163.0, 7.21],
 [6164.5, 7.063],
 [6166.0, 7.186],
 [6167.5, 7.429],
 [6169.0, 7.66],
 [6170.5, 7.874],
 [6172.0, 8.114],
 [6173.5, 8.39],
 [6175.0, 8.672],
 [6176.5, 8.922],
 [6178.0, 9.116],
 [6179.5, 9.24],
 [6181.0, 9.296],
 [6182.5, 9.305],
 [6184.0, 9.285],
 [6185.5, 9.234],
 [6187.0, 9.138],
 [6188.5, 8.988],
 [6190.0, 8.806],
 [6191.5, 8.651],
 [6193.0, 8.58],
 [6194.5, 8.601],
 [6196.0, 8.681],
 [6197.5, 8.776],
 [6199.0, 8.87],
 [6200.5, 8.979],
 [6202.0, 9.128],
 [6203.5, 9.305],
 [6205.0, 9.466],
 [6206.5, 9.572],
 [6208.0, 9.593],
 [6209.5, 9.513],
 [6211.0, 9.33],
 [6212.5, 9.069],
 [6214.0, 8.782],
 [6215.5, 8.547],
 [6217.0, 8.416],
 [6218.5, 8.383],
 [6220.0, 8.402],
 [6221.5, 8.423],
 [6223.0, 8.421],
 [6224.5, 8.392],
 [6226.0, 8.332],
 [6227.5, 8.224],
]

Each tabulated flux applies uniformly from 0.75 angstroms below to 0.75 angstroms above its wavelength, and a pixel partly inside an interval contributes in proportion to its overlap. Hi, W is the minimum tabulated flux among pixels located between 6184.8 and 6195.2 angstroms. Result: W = 8.58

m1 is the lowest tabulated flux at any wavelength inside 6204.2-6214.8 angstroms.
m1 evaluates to 8.782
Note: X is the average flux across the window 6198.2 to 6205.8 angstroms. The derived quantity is 9.15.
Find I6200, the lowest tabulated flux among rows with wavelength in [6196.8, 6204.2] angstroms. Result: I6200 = 8.776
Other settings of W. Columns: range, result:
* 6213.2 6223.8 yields 8.383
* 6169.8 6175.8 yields 7.874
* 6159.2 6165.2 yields 7.063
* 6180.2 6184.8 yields 9.285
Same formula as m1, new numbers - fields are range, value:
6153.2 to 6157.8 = 9.112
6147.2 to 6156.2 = 9.267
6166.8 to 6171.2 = 7.429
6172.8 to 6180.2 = 8.39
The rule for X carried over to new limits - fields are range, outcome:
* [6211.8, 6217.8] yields 8.7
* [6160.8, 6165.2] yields 7.3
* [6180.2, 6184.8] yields 9.29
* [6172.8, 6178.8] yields 8.78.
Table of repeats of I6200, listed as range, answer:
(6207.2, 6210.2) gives 9.513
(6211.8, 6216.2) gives 8.547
